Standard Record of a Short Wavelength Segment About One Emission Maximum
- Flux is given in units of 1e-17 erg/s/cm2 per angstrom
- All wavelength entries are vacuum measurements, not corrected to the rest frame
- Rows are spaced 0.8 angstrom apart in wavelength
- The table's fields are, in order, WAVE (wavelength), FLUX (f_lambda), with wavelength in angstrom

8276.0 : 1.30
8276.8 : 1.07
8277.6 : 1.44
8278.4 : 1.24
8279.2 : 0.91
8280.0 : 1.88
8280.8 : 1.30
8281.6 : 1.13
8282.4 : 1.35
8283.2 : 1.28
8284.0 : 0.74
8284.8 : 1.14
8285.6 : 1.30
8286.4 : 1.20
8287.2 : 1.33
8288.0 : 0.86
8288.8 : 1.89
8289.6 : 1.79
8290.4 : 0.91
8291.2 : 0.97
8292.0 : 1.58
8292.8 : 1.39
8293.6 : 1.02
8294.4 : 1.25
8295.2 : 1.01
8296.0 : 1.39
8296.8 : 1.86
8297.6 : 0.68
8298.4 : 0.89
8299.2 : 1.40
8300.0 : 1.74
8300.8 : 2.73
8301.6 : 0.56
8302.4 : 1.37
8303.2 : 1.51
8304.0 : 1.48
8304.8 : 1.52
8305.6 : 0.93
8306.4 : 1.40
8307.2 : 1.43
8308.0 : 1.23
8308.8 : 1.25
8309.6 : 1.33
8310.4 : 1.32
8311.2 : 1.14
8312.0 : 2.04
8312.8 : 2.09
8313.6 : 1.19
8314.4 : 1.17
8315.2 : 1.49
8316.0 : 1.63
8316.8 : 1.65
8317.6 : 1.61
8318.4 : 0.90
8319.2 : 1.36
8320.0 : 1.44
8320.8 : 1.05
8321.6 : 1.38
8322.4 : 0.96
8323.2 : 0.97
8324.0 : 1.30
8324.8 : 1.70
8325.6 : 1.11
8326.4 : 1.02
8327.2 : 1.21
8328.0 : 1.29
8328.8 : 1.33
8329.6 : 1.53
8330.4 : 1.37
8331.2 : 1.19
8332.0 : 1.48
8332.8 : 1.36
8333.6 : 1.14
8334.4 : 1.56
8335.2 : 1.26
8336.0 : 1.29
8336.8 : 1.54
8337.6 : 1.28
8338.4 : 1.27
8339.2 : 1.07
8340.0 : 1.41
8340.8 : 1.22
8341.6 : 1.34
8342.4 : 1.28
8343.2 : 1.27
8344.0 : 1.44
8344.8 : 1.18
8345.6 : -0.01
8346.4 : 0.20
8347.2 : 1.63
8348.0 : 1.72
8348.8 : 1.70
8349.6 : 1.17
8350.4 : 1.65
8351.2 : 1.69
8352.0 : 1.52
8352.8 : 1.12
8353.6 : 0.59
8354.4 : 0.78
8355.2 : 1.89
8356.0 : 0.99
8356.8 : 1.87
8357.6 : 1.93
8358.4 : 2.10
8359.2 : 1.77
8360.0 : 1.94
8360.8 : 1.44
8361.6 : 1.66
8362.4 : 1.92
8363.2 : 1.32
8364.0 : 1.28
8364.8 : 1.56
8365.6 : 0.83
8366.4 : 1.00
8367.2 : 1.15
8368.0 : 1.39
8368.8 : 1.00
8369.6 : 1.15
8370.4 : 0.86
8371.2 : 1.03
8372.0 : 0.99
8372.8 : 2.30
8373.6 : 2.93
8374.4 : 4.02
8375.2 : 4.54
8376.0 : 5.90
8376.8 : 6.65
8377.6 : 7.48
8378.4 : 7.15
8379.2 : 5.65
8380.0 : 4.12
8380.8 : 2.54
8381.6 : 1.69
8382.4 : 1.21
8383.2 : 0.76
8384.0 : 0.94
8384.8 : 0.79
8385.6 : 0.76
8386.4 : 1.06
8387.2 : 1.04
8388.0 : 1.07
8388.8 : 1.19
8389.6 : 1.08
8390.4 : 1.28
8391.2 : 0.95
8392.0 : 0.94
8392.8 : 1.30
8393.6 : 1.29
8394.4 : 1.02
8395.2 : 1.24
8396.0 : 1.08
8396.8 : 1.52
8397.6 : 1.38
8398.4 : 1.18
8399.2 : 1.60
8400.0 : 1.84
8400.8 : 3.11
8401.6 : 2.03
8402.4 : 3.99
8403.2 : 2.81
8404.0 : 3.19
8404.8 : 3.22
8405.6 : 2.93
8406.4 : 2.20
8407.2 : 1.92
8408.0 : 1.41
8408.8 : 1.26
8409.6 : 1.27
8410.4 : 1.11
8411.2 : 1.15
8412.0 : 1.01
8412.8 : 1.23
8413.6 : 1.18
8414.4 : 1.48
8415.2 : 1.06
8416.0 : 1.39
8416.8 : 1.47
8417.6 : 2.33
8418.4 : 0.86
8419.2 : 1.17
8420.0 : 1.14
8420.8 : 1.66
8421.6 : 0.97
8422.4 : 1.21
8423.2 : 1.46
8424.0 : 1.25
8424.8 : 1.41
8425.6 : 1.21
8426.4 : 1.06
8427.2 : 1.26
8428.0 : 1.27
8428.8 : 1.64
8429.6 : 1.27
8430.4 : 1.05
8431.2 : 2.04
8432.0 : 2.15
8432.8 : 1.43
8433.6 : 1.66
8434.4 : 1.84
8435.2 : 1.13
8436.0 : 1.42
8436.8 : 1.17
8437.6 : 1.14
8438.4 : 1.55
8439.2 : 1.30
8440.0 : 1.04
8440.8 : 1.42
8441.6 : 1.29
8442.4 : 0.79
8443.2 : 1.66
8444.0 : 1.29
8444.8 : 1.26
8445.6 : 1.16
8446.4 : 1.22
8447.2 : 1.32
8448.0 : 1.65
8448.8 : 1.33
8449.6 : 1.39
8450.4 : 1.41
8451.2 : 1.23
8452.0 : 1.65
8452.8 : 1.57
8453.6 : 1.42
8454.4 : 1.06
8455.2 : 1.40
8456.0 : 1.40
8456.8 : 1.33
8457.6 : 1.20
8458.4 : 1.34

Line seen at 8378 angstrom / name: H-alpha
